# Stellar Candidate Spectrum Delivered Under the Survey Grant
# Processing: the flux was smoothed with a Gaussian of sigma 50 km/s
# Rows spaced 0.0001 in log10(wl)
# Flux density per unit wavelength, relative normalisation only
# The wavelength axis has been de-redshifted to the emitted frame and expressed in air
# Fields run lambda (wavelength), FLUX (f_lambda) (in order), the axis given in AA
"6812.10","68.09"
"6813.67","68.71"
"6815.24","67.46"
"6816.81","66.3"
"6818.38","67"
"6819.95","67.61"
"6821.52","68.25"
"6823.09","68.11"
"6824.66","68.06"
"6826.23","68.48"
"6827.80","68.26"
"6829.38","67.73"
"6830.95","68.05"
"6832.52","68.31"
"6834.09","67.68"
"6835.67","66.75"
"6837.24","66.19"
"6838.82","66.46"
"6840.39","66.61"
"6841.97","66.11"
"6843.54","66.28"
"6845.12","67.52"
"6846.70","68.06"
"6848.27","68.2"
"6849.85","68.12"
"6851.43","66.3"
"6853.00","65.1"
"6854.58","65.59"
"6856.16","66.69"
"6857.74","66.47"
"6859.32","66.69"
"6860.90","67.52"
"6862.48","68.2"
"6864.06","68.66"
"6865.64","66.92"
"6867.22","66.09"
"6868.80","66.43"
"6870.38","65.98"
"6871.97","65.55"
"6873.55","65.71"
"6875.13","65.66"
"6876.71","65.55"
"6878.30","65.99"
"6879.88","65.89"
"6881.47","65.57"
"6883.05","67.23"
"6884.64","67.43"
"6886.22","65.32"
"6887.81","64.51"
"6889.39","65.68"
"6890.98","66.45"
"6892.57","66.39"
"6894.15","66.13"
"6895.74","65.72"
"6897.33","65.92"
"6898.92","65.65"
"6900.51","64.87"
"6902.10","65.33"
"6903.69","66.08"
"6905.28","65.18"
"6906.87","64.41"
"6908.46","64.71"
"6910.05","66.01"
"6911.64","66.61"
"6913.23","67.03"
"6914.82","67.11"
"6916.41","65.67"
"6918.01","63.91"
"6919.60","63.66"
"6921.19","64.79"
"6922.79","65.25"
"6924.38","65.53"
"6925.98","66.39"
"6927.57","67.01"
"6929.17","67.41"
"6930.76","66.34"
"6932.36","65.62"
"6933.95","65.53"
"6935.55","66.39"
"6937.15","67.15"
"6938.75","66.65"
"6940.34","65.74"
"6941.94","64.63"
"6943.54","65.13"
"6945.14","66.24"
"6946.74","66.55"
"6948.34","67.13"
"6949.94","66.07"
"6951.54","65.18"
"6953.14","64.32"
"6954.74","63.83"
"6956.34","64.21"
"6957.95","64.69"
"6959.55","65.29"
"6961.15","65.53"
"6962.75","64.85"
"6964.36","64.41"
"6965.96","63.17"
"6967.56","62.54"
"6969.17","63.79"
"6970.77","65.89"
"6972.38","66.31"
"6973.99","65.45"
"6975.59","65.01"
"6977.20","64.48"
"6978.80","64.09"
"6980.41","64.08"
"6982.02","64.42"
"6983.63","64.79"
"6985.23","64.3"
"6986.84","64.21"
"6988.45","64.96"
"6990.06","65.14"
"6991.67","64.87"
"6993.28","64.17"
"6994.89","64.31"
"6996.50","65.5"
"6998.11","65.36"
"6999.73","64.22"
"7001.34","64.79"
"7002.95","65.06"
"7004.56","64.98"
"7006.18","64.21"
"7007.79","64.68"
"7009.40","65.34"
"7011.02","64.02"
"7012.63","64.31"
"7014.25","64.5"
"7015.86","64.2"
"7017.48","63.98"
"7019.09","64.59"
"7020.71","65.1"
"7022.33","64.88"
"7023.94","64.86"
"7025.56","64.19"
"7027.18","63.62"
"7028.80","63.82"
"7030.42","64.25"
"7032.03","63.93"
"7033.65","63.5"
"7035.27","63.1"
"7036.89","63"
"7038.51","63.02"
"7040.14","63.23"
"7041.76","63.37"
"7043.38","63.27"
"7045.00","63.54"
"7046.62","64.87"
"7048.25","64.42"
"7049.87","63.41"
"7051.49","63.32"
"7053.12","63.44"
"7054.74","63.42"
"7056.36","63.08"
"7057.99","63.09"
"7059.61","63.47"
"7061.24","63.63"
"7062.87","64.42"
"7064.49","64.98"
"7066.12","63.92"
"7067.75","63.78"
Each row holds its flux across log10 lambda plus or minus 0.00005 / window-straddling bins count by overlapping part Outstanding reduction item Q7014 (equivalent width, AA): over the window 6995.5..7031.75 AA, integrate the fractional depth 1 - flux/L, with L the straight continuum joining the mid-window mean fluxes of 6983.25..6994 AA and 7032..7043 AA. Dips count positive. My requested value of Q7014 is -0.4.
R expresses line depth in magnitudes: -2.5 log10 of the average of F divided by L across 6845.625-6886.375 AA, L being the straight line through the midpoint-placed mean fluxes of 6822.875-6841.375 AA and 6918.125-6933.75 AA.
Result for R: 0.00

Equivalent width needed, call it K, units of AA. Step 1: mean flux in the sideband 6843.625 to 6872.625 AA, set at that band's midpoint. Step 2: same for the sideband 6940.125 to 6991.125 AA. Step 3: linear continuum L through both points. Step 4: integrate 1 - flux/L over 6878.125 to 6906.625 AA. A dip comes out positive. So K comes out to 0.2 AA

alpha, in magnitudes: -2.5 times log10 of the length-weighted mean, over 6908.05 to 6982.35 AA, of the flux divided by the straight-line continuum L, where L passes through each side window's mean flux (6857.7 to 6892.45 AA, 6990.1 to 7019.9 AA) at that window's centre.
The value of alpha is 0.00 mag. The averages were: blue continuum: 66.3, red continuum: 64.6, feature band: 65.4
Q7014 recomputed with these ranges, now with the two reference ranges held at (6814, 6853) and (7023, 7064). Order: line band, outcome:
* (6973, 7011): -0.1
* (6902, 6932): 0.1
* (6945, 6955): -0.1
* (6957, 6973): 0.1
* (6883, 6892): 0.1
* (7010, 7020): 0.0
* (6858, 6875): 0.0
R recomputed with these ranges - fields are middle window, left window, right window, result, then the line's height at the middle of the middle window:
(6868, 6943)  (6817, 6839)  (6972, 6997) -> 0.006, 66.2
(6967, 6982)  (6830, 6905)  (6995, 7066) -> 0.005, 64.9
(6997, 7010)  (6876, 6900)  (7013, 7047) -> -0.009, 64.3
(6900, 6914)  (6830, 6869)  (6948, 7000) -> 0.006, 66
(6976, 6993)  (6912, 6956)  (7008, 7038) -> 0.006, 64.9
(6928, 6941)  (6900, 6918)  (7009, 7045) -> -0.018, 65.3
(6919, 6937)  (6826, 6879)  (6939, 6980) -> -0.005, 65.5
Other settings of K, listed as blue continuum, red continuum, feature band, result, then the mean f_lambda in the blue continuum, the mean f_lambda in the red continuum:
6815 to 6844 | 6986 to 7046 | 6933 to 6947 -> -0.1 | 67.4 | 64.3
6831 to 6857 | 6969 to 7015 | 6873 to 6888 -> 0.1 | 66.9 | 64.7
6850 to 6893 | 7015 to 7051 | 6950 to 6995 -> 0.1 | 66.3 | 63.9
